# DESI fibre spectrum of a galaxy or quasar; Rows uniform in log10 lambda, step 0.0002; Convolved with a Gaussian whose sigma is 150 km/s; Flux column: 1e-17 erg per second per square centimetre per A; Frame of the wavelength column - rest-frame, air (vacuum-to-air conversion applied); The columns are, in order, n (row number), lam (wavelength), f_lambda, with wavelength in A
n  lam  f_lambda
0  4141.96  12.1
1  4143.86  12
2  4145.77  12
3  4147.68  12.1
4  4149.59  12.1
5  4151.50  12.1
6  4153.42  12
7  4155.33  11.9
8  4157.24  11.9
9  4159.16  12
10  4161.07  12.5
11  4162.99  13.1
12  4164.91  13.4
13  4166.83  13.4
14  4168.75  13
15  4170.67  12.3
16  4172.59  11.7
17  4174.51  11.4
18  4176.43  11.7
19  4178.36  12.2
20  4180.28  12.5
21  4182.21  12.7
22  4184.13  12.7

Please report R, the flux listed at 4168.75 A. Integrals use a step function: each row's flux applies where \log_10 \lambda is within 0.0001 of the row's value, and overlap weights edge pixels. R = 13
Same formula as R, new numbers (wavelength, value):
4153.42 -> 12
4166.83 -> 13.4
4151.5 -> 12.1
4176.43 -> 11.7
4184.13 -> 12.7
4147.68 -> 12.1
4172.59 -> 11.7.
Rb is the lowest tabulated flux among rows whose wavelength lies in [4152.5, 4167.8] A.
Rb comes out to 11.9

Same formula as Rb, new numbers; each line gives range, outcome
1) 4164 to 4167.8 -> 13.4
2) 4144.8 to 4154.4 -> 12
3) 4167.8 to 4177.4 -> 11.4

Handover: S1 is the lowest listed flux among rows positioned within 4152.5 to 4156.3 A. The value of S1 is 11.9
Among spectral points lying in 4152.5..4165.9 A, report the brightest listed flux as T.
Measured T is 13.4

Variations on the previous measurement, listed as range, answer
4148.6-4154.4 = 12.1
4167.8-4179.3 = 13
